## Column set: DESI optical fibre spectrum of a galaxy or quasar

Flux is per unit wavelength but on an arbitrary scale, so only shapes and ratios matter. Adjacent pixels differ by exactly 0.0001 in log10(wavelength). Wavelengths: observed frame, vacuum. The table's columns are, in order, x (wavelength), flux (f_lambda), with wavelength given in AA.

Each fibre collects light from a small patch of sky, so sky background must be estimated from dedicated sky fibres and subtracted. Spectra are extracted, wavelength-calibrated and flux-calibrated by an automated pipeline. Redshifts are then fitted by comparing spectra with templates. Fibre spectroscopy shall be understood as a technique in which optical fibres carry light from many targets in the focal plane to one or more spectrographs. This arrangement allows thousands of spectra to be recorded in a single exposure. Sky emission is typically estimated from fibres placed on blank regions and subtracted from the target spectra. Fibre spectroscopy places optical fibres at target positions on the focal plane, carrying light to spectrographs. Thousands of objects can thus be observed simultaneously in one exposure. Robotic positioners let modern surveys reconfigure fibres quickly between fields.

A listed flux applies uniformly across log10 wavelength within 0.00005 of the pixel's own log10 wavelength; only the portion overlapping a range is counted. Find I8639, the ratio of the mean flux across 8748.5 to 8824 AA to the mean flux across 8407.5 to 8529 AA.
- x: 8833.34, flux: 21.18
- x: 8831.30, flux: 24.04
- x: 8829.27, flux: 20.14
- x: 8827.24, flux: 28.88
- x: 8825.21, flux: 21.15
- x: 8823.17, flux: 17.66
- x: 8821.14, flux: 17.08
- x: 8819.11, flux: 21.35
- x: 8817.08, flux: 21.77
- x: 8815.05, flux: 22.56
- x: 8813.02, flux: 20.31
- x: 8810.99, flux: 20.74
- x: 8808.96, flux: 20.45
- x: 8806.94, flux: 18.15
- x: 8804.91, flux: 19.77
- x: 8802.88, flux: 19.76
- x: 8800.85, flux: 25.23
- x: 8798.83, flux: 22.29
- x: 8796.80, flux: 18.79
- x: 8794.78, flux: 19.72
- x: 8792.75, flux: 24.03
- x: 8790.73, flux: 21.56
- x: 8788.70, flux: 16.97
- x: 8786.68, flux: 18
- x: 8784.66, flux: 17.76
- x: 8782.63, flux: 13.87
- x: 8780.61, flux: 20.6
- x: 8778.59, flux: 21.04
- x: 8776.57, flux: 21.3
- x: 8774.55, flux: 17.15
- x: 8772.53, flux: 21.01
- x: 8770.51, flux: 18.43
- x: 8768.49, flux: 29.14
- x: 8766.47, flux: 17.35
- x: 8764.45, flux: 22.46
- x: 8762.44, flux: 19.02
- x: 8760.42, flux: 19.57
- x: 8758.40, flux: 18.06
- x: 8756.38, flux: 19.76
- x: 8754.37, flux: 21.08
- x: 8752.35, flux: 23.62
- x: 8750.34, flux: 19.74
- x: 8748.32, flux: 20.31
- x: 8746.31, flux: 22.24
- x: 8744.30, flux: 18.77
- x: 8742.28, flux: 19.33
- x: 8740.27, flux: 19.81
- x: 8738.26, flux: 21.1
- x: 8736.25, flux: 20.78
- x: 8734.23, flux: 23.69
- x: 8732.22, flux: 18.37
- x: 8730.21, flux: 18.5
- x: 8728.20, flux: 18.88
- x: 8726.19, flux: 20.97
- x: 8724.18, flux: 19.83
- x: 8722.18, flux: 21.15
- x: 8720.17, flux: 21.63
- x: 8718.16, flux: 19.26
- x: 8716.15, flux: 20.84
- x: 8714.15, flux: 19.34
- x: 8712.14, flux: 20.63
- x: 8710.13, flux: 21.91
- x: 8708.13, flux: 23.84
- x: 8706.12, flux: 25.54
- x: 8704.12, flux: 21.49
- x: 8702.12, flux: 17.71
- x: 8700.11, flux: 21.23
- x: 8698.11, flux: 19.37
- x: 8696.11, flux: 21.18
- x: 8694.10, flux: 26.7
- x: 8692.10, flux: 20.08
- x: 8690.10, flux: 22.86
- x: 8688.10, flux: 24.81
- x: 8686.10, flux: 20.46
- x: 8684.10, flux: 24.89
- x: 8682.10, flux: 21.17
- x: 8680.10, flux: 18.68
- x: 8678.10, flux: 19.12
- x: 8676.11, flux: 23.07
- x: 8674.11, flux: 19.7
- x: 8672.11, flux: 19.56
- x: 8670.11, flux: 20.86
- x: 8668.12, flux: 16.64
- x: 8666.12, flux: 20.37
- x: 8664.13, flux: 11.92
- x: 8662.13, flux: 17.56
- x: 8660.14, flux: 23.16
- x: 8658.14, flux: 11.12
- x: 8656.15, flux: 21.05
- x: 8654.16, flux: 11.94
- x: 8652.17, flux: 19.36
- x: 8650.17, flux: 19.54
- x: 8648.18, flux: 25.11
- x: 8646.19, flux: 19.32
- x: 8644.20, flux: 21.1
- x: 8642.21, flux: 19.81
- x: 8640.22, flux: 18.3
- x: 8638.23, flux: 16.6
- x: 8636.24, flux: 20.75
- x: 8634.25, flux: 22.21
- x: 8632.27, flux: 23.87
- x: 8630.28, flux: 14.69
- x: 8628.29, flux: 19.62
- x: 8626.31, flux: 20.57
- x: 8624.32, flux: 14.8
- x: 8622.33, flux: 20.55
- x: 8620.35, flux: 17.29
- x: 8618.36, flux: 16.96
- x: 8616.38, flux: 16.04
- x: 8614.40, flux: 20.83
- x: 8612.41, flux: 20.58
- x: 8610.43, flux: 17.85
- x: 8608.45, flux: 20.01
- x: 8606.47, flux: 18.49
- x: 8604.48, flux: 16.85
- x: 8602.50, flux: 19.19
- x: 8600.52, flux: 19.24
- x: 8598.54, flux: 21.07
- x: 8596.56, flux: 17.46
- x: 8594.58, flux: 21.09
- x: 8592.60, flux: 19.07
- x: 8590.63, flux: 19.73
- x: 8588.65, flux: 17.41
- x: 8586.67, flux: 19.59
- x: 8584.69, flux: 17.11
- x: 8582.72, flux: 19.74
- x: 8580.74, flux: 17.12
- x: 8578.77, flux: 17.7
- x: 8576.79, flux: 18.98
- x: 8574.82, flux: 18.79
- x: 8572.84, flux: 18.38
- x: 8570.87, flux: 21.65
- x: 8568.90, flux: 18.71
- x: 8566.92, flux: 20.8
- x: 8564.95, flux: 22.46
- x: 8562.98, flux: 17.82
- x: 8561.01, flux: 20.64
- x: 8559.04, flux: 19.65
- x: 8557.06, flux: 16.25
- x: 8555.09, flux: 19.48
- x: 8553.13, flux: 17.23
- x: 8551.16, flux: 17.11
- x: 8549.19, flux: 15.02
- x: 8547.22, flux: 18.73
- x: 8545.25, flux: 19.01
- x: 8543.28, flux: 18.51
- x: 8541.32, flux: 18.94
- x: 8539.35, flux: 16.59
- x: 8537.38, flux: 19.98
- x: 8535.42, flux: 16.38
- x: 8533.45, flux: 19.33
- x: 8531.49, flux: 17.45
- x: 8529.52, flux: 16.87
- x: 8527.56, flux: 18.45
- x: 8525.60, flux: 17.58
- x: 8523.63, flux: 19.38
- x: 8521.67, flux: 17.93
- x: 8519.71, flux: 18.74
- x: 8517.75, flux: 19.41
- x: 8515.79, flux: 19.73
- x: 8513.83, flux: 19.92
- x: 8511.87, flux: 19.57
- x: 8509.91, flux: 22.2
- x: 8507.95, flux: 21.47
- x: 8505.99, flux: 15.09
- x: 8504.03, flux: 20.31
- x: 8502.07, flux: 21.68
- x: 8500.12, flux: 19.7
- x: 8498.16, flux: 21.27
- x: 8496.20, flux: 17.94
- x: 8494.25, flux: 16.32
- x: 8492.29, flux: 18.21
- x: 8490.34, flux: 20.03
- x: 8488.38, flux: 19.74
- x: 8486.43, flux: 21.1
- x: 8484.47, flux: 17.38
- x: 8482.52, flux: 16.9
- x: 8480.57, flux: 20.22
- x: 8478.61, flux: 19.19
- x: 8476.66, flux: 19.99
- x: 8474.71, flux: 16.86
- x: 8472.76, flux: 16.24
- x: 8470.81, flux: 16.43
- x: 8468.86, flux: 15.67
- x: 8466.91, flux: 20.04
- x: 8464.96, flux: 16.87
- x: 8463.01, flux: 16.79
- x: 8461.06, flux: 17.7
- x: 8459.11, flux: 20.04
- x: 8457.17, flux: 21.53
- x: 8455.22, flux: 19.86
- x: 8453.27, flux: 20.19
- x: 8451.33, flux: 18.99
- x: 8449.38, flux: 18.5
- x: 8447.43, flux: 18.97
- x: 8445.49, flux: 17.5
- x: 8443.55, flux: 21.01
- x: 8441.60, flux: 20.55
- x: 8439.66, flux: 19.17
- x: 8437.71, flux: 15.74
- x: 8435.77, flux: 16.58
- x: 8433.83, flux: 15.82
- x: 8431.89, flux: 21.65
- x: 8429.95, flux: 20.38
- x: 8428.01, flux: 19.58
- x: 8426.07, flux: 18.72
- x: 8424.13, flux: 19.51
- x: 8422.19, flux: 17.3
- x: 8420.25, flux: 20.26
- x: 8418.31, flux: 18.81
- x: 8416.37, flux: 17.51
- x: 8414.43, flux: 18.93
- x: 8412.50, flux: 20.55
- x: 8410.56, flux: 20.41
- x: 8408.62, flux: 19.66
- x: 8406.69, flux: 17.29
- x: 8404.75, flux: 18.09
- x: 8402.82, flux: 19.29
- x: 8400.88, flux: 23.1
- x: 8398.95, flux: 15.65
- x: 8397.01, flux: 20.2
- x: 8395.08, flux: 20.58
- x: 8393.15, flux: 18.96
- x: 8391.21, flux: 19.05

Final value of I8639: 1.07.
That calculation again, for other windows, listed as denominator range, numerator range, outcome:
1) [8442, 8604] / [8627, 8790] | 1.07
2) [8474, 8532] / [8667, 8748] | 1.10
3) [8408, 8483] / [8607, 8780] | 1.07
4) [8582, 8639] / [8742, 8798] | 1.06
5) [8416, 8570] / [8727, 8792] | 1.07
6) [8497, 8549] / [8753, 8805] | 1.07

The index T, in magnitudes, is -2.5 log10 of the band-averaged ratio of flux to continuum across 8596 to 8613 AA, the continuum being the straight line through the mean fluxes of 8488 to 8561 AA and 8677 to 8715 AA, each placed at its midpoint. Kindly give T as 0.06 mag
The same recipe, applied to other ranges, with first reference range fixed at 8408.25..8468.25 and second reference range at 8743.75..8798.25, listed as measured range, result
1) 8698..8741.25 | -0.04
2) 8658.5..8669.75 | 0.12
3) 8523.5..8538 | 0.07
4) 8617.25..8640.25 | 0.04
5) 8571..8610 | 0.04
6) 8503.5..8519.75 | -0.02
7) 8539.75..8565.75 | 0.05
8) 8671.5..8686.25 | -0.06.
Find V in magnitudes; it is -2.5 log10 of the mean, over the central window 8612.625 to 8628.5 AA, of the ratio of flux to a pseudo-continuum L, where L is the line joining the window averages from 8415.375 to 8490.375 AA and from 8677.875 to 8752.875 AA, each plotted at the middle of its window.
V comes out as 0.10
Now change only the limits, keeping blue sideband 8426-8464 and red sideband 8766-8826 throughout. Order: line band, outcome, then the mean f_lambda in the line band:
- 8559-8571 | -0.045 mag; 20.2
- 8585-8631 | 0.050 mag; 18.6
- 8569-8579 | 0.014 mag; 19.2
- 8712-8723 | -0.029 mag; 20.4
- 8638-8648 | -0.003 mag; 19.7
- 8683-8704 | -0.108 mag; 21.9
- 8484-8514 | -0.020 mag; 19.5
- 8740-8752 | -0.013 mag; 20.2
